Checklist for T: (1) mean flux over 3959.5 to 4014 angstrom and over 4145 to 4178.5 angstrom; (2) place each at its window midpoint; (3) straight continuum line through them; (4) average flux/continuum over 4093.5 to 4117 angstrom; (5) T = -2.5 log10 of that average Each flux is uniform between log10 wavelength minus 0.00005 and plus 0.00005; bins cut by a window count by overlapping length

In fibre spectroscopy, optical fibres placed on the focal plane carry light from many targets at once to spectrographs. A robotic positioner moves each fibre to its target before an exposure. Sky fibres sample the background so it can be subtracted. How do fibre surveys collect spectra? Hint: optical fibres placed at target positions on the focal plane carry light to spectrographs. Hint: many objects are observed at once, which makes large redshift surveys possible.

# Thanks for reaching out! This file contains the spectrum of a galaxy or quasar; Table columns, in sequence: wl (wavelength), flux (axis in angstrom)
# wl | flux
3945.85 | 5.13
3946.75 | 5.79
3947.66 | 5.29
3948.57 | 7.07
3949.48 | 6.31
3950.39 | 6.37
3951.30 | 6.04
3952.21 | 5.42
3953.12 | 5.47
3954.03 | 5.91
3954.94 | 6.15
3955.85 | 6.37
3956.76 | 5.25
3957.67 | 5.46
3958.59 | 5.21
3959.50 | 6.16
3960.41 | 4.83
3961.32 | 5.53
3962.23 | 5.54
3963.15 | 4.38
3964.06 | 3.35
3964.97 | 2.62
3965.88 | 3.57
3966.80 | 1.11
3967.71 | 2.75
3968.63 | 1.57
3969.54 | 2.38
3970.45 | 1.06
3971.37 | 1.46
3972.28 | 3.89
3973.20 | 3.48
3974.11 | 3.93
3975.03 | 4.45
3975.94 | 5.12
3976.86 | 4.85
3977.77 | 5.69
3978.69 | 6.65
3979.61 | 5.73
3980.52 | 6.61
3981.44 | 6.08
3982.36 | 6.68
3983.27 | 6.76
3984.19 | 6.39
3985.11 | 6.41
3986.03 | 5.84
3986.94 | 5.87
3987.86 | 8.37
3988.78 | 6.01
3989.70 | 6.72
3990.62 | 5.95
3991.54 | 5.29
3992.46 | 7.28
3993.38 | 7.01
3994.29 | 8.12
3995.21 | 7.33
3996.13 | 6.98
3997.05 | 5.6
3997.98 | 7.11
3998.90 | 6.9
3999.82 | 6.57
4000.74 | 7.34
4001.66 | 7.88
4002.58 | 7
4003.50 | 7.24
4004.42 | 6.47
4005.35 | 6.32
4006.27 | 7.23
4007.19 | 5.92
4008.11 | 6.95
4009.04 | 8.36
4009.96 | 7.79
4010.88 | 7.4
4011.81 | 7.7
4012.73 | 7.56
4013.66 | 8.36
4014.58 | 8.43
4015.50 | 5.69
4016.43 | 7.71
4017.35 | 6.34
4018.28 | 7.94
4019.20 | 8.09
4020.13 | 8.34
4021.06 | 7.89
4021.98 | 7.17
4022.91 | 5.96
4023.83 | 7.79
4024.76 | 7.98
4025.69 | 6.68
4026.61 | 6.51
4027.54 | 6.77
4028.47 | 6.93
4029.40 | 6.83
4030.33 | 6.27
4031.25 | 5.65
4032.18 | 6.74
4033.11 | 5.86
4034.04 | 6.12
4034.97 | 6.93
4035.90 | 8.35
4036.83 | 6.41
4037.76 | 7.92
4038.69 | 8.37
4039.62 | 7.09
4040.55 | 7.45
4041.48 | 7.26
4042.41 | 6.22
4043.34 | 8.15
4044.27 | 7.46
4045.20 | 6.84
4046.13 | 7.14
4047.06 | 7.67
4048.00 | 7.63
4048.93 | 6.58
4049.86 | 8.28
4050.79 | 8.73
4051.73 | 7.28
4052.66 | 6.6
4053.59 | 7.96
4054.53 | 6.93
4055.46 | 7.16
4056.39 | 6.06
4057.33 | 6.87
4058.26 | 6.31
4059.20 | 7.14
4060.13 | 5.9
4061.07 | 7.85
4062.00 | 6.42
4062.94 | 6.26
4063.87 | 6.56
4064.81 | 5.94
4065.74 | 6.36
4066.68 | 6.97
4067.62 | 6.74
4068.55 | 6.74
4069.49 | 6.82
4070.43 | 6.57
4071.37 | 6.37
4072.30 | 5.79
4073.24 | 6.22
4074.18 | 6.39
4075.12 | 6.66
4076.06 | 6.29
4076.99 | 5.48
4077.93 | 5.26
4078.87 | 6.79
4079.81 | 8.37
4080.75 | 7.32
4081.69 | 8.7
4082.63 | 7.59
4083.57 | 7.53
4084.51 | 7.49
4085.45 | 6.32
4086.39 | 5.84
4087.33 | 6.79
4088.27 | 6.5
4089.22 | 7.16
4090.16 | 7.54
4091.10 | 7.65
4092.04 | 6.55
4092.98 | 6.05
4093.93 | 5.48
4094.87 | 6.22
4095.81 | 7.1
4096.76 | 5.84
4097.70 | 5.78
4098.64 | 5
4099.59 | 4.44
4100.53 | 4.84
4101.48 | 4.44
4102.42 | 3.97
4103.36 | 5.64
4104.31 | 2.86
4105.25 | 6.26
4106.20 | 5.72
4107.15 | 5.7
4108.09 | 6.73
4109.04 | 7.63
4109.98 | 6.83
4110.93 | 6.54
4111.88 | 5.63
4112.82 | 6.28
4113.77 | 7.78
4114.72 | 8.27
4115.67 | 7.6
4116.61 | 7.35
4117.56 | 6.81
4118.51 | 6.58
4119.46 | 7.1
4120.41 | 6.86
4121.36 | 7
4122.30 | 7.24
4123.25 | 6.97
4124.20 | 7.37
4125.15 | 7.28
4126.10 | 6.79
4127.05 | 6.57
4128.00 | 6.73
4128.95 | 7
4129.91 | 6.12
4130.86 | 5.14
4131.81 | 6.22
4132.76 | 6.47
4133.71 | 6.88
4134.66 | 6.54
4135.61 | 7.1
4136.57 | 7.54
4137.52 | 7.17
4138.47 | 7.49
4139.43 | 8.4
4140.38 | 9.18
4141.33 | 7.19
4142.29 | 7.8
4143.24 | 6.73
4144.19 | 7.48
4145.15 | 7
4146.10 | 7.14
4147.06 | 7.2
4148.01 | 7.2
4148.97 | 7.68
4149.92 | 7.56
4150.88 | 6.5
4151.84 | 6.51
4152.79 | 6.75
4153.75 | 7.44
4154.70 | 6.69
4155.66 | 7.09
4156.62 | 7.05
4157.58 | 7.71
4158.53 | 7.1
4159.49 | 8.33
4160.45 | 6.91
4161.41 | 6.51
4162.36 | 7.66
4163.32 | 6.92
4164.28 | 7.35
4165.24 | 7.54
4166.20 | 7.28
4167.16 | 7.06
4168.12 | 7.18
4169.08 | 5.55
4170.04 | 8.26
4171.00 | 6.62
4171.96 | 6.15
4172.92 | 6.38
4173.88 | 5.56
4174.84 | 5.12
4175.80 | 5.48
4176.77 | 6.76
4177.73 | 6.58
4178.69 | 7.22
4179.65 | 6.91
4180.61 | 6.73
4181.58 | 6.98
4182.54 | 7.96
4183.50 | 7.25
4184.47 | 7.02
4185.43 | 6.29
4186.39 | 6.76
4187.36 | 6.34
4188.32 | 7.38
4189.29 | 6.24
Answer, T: 0.095 mag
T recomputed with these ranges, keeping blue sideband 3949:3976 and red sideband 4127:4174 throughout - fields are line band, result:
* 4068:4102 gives -0.06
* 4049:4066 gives -0.21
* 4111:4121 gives -0.07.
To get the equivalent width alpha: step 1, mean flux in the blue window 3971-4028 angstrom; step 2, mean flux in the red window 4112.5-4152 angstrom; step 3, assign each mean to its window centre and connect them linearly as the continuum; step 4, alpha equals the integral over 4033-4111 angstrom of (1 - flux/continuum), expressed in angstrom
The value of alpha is 2.68 angstrom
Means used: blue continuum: 6.62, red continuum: 7.1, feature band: 6.64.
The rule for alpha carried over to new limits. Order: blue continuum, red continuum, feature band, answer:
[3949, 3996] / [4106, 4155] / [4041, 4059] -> -3.3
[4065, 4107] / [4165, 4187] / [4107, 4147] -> -3.4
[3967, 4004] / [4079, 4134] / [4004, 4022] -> -4.6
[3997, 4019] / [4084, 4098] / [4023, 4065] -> -0.6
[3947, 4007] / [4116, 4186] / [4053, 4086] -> -2.2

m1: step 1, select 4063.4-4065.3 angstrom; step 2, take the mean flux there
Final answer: 6.28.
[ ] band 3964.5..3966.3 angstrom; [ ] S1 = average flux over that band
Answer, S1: 3.1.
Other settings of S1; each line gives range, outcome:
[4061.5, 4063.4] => 6.37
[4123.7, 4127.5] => 7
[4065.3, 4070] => 6.72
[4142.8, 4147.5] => 7.11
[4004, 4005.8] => 6.37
